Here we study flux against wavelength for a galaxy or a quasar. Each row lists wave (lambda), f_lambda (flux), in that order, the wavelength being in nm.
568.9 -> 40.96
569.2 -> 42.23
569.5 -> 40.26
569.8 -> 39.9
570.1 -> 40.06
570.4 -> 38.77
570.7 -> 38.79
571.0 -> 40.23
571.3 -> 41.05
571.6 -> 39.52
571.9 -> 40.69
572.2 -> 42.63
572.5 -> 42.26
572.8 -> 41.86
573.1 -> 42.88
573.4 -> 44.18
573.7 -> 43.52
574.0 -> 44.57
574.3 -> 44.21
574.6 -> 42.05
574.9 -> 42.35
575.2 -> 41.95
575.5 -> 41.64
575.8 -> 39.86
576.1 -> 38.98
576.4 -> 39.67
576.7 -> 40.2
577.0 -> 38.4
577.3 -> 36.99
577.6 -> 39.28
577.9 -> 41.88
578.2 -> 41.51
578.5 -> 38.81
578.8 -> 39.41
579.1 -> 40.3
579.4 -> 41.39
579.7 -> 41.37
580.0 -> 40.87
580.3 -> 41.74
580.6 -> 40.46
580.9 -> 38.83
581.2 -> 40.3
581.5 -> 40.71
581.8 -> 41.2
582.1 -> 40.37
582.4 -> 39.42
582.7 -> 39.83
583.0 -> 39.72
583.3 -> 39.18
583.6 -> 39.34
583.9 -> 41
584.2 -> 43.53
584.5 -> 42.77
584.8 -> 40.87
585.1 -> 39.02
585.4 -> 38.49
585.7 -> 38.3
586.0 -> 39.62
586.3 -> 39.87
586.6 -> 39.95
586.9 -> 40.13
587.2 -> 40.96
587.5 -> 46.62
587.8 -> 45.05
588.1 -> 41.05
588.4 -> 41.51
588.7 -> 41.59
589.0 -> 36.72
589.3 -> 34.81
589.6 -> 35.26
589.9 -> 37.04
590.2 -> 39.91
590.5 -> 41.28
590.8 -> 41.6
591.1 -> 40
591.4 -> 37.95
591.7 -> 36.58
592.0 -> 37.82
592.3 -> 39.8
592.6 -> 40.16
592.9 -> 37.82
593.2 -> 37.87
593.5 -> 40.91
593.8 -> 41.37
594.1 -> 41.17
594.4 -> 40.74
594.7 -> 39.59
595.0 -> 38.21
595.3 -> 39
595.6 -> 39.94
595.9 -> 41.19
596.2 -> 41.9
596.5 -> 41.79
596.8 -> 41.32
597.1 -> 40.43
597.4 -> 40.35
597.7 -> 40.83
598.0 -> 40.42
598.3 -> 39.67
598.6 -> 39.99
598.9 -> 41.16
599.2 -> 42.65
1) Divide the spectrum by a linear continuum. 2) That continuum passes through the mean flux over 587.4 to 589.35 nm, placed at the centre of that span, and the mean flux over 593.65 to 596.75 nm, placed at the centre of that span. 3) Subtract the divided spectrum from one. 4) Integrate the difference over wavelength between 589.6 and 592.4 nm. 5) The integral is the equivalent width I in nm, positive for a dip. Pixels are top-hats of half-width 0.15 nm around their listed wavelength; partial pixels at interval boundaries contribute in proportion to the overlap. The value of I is 0.14 nm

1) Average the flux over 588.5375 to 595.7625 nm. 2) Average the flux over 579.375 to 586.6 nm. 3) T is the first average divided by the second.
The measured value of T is 1.0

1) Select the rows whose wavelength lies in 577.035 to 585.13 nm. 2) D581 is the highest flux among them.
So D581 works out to 43.53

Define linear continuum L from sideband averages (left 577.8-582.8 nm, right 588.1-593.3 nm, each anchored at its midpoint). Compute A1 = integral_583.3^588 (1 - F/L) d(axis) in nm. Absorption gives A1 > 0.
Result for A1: -0.164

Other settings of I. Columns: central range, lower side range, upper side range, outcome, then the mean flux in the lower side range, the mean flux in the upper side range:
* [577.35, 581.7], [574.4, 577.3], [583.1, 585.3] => 0.02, 40.4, 40.7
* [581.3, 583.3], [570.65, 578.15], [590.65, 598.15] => 0.03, 41.2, 40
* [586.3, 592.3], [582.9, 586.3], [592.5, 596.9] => 0.06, 40.2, 40.2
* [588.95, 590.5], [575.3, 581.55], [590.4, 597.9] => 0.11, 40.1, 40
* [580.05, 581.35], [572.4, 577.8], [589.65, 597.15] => 0.02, 41.4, 39.7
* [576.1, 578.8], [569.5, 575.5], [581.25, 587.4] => 0.10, 41.6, 40.3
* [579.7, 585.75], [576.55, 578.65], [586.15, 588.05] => 0.08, 39.6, 42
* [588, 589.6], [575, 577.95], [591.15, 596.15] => 0.03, 39.9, 39.4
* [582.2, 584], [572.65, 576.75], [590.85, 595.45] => 0.05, 42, 39.3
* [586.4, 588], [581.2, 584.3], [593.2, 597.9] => -0.08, 40.4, 40.5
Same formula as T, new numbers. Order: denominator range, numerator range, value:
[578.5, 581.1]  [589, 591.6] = 0.95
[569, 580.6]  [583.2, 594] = 0.97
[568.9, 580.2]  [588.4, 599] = 0.97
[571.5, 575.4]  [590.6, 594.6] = 0.93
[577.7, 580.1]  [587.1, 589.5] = 1.01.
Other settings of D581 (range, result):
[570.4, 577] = 44.57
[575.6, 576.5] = 39.86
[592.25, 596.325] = 41.9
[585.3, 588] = 46.62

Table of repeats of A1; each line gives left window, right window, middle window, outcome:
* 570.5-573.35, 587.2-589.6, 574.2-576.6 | -0.01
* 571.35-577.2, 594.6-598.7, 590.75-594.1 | 0.11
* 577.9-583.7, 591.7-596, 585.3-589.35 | -0.06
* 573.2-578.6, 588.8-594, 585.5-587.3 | -0.01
